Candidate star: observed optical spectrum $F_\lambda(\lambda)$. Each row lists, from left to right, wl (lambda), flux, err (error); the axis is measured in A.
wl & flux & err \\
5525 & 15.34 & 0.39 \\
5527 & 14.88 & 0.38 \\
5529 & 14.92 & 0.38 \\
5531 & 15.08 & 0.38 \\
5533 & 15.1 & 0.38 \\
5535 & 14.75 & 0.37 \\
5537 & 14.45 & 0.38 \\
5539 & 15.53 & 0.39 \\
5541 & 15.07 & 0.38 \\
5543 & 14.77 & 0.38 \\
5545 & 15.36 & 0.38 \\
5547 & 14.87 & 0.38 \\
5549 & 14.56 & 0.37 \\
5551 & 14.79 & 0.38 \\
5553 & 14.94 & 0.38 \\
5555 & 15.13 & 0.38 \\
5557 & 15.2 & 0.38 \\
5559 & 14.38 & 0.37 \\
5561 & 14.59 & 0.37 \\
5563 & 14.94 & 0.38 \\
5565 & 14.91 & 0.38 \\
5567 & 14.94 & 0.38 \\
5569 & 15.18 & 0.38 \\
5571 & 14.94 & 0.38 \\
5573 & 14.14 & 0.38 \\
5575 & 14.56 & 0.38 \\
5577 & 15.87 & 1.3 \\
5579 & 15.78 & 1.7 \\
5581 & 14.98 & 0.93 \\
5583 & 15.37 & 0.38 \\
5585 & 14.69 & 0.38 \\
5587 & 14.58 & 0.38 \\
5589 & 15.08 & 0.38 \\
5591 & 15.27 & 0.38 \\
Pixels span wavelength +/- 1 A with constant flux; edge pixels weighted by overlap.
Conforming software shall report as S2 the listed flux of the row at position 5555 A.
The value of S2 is 15.13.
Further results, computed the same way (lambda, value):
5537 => 14.45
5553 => 14.94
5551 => 14.79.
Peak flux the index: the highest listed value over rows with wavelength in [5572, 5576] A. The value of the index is 14.56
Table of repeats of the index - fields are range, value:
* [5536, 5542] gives 15.53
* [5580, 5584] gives 15.37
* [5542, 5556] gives 15.36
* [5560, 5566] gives 14.94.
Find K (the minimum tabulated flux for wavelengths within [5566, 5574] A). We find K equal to 14.14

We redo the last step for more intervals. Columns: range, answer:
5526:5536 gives 14.75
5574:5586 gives 14.56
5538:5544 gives 14.77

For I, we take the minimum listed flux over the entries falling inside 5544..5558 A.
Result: 14.56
